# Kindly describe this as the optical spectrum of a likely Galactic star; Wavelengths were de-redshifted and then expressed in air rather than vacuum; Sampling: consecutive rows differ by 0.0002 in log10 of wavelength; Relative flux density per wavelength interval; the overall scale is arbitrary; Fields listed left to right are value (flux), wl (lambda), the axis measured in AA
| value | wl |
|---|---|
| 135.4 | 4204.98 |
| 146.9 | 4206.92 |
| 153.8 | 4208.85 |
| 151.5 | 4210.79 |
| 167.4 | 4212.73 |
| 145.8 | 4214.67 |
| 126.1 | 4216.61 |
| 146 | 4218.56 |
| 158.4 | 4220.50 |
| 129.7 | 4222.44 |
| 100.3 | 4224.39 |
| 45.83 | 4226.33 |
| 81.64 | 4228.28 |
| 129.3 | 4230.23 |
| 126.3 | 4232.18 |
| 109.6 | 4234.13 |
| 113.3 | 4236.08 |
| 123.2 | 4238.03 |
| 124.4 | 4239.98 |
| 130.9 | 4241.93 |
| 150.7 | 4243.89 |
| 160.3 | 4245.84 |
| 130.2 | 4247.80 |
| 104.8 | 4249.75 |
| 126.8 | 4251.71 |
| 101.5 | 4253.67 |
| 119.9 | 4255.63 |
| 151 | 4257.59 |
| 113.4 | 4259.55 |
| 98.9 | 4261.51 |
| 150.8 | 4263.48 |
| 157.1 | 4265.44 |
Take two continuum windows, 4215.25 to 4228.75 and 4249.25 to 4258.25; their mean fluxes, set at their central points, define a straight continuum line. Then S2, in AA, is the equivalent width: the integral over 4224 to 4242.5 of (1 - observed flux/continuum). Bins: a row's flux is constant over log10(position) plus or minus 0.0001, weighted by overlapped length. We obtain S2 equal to 1.4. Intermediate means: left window 115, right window 121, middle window 108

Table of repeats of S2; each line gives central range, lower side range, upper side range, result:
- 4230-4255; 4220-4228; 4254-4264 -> -2.5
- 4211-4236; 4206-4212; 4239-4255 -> 3.6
